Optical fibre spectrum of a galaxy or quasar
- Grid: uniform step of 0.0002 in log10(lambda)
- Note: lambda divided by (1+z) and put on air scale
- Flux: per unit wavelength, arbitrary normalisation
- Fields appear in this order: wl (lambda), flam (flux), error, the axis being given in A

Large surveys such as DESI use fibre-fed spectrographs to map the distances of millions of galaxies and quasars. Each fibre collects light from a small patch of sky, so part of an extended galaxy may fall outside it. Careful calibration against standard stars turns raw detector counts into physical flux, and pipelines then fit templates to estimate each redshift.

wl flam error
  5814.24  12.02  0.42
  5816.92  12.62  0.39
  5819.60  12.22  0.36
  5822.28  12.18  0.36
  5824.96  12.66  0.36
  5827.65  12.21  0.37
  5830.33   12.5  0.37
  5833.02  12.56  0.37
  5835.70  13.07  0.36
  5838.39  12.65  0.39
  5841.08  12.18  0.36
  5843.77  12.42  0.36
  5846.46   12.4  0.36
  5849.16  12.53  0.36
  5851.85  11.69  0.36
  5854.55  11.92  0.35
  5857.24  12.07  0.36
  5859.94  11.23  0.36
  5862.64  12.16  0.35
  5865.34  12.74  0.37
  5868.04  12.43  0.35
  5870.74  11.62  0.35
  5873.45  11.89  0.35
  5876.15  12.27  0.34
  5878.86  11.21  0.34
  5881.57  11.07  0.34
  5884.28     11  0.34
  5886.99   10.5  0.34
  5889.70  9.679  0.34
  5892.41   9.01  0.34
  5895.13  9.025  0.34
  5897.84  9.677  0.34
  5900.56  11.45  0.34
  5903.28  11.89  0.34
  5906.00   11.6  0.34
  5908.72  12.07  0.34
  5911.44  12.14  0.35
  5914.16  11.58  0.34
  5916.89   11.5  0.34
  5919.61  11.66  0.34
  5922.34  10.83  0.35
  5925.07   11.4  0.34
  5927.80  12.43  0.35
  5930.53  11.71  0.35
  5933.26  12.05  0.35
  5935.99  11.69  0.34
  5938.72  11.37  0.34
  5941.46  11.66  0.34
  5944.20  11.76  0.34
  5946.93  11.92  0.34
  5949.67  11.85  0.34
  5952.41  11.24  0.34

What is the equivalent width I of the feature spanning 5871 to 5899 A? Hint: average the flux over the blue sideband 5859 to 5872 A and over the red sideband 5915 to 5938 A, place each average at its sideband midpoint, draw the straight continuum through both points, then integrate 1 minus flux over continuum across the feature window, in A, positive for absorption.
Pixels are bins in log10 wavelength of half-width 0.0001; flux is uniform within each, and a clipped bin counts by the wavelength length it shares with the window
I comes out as 3.2 A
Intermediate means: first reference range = 12.1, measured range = 10.6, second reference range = 11.7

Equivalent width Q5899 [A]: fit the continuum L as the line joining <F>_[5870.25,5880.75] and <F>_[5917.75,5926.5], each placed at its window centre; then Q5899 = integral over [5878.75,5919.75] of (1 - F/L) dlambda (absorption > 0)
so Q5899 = 2.1 A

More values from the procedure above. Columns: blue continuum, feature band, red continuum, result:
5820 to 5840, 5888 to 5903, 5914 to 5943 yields 2.50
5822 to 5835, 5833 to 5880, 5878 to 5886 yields -1.73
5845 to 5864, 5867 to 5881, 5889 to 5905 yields -0.83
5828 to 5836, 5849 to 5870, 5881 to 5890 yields -0.86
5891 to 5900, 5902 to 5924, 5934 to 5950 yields -2.94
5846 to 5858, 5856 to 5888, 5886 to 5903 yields -1.67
